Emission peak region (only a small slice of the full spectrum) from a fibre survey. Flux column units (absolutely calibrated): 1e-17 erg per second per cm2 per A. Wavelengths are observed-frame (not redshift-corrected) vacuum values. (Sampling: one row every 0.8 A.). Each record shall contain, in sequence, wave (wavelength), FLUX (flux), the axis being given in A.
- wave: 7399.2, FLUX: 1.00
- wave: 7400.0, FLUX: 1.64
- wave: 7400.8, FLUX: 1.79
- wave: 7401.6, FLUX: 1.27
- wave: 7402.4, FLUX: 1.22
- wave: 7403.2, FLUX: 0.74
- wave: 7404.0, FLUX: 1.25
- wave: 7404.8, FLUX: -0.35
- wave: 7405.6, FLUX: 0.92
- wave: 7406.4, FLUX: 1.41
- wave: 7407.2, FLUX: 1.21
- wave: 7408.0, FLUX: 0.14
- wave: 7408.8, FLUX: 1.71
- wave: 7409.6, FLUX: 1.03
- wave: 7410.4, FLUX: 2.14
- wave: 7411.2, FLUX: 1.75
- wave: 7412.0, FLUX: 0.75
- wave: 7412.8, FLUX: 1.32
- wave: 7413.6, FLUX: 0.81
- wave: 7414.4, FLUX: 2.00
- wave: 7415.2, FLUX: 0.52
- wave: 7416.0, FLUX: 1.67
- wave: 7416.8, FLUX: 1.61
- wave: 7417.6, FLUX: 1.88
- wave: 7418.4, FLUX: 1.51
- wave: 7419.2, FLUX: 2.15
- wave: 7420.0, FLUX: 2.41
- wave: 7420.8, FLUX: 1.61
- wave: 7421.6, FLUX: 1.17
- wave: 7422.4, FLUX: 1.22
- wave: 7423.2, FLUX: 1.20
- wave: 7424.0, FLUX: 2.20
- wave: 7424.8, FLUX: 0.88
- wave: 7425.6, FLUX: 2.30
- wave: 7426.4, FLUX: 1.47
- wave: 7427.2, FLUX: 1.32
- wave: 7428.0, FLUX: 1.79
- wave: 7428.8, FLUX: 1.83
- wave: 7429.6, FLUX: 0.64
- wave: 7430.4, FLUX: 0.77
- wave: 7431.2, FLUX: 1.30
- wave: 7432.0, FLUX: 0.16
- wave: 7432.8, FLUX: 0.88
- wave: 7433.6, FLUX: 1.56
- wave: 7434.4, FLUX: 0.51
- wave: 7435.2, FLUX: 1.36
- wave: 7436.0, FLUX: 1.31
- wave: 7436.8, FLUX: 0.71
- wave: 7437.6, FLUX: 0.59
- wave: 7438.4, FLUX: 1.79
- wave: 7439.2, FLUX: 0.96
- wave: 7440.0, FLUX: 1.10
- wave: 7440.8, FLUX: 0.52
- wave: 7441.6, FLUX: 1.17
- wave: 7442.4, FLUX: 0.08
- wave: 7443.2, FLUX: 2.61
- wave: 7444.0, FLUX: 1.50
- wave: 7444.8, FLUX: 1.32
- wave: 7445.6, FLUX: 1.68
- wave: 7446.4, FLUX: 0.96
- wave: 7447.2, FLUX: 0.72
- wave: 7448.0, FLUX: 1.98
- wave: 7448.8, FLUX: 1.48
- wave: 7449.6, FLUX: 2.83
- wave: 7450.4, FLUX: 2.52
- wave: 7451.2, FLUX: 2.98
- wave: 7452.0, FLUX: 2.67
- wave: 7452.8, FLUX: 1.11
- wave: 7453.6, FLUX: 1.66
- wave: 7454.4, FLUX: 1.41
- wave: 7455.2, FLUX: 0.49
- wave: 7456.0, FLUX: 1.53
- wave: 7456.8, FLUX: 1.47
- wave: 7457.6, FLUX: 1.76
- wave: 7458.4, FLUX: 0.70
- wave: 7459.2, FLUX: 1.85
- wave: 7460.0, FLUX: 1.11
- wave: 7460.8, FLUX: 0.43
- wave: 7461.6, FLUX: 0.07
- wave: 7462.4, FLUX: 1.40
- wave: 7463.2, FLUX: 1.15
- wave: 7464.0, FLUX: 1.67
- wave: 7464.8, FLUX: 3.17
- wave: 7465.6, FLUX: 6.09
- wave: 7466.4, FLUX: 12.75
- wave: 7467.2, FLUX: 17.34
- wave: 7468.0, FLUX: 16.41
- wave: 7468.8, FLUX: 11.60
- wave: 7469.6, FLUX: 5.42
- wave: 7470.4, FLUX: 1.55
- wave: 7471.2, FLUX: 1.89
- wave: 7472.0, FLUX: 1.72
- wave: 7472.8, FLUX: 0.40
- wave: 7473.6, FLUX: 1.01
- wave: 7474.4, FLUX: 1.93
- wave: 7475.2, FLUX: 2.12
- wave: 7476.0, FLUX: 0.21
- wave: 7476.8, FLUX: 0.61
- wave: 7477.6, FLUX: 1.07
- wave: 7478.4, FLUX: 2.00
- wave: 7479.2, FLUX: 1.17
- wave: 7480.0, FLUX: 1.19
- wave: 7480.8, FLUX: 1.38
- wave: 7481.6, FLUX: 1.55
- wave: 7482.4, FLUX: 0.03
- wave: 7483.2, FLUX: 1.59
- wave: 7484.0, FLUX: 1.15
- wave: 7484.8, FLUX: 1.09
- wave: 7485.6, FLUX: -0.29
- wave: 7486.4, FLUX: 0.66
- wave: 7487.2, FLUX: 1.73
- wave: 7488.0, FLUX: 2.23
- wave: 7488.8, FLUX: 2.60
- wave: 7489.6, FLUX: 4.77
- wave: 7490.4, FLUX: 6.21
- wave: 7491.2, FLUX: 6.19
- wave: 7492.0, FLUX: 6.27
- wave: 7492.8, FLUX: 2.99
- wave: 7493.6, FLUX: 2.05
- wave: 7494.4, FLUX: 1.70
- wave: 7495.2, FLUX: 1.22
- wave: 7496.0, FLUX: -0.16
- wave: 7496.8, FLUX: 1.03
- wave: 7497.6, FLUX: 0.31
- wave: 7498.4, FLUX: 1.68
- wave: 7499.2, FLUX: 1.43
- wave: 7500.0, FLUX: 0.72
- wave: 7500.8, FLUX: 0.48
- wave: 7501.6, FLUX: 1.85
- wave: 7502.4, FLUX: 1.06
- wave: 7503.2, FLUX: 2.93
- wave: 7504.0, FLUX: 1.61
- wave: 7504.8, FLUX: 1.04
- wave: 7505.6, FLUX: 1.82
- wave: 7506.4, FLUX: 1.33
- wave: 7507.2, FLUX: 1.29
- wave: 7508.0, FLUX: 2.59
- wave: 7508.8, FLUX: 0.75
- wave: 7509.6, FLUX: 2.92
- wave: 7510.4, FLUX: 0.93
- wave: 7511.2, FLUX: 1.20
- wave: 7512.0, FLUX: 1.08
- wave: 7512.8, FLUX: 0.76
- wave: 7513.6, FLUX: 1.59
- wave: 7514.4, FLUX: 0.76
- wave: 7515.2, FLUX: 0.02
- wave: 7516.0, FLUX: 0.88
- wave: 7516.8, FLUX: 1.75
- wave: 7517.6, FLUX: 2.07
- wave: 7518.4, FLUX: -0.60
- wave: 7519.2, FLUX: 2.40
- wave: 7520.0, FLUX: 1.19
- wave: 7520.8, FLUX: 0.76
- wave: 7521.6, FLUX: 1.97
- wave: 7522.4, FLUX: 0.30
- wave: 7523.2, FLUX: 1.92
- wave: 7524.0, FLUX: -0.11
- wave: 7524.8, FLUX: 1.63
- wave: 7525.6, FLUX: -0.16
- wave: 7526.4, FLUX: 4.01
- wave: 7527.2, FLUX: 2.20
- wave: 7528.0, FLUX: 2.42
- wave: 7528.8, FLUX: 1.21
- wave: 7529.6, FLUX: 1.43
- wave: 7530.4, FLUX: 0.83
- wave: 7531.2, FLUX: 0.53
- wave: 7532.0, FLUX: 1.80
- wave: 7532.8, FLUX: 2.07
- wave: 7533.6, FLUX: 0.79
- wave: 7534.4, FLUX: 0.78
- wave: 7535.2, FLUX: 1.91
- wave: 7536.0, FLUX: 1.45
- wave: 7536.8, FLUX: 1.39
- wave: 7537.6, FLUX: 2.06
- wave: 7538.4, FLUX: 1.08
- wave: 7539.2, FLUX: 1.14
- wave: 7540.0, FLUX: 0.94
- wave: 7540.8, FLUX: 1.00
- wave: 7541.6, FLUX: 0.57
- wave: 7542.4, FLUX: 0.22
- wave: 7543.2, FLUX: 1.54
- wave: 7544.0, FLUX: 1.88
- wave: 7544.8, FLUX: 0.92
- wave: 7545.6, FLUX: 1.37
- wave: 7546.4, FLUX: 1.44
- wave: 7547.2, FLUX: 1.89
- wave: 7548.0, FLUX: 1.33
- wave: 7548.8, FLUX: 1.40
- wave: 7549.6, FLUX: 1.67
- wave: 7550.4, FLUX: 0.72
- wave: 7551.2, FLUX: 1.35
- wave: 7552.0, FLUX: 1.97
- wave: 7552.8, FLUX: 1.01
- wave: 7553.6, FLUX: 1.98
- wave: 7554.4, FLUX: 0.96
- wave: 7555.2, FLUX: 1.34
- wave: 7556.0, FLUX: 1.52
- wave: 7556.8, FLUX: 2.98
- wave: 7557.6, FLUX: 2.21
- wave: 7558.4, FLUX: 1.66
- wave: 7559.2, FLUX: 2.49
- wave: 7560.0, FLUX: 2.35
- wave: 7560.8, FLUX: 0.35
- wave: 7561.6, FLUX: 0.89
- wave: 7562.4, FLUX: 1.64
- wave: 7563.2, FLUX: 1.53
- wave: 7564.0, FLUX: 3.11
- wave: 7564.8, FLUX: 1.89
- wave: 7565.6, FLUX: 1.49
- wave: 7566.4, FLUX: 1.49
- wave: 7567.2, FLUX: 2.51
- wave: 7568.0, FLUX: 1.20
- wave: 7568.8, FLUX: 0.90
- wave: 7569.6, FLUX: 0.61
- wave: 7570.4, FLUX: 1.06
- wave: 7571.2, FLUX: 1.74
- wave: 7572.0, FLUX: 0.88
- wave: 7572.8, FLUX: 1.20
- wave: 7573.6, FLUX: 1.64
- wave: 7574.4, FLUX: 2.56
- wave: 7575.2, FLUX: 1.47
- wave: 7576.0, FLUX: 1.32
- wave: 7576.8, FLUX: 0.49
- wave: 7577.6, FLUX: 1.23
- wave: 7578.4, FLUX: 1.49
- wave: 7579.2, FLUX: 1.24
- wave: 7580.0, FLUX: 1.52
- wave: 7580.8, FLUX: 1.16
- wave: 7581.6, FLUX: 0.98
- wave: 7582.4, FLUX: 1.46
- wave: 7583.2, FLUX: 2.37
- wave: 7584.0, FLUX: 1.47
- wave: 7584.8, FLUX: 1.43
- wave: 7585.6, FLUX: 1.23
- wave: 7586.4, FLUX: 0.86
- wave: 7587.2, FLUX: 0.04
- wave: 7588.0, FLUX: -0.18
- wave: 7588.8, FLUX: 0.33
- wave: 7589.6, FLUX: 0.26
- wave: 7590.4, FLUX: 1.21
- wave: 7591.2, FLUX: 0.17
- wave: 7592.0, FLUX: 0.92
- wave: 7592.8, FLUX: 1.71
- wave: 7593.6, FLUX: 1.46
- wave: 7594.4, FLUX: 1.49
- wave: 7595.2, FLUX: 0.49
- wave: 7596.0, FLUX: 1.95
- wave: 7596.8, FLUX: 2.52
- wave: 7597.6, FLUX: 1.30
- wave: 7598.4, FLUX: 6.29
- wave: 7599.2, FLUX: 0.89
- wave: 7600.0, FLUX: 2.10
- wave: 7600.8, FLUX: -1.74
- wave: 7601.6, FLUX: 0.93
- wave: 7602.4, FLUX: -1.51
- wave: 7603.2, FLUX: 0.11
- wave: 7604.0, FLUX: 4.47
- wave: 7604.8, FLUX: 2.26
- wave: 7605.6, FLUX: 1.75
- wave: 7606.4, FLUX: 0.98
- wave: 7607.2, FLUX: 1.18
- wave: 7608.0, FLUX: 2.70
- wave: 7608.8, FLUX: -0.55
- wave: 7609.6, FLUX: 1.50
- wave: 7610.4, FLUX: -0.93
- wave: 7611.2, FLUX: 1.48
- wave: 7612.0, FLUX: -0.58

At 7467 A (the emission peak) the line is H-alpha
